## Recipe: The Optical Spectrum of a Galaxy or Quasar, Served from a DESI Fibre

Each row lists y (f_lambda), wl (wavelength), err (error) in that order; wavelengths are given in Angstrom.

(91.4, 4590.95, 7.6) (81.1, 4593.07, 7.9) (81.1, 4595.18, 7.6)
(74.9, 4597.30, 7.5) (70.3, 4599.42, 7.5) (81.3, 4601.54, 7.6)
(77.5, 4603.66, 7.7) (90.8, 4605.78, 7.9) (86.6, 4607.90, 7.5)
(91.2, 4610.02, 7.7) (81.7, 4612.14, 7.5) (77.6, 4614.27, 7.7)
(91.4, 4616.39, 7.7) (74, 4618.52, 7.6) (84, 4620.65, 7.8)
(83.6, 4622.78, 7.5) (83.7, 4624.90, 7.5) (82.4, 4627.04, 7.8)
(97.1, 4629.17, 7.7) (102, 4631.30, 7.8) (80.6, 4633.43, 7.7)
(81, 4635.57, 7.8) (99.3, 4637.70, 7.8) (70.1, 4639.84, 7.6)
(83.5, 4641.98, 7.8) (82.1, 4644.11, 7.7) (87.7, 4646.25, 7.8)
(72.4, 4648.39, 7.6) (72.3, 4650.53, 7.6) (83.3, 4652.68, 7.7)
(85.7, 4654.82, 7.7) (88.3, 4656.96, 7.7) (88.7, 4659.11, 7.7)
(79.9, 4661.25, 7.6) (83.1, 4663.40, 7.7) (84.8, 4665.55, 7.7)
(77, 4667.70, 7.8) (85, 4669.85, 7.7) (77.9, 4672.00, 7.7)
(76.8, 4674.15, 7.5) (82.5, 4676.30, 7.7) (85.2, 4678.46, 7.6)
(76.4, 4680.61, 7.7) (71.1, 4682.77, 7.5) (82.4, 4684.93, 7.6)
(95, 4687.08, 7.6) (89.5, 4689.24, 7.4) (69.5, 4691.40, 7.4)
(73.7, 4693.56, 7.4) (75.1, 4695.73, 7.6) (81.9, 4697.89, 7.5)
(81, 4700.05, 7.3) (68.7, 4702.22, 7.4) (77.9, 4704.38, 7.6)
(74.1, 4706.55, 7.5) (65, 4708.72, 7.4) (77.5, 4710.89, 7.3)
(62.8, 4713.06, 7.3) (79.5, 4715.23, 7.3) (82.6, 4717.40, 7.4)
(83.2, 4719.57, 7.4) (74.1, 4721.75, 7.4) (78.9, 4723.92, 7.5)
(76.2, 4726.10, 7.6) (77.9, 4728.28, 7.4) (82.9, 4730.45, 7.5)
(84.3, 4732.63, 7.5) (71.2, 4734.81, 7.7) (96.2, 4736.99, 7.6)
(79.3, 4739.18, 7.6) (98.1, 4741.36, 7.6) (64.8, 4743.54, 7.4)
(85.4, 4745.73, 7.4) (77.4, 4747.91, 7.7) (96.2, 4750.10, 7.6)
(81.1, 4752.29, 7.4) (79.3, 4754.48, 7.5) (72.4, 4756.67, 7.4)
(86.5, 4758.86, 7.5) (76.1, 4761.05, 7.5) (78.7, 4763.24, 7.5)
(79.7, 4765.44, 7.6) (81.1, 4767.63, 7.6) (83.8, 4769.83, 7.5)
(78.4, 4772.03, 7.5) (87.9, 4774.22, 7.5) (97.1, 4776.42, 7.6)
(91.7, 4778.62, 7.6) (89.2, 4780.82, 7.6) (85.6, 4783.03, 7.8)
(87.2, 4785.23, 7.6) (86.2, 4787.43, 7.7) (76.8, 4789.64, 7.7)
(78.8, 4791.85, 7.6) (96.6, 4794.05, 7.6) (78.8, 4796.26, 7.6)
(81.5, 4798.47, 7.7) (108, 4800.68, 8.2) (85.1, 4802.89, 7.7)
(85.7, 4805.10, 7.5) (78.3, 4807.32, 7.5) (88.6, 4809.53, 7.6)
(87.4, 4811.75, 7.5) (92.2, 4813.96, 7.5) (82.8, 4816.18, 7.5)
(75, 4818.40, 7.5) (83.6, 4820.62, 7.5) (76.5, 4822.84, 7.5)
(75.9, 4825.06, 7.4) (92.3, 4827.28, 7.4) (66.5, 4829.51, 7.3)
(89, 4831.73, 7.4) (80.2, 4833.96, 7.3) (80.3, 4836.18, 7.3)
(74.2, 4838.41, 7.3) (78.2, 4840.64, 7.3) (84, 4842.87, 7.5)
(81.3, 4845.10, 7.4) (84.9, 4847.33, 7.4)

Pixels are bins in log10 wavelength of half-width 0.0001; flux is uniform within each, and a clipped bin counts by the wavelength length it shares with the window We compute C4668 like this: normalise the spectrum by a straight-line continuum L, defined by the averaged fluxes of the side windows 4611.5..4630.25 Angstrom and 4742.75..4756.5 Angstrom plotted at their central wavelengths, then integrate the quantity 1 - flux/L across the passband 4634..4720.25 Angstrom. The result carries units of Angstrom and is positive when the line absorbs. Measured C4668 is 2.8 Angstrom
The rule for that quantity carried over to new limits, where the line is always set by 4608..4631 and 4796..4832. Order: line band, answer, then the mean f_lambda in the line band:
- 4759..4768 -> 0.5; 79.6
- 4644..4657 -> 0.6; 81.1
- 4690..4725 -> 3.8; 75.5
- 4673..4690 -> 0.5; 82.2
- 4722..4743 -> 0.6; 82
